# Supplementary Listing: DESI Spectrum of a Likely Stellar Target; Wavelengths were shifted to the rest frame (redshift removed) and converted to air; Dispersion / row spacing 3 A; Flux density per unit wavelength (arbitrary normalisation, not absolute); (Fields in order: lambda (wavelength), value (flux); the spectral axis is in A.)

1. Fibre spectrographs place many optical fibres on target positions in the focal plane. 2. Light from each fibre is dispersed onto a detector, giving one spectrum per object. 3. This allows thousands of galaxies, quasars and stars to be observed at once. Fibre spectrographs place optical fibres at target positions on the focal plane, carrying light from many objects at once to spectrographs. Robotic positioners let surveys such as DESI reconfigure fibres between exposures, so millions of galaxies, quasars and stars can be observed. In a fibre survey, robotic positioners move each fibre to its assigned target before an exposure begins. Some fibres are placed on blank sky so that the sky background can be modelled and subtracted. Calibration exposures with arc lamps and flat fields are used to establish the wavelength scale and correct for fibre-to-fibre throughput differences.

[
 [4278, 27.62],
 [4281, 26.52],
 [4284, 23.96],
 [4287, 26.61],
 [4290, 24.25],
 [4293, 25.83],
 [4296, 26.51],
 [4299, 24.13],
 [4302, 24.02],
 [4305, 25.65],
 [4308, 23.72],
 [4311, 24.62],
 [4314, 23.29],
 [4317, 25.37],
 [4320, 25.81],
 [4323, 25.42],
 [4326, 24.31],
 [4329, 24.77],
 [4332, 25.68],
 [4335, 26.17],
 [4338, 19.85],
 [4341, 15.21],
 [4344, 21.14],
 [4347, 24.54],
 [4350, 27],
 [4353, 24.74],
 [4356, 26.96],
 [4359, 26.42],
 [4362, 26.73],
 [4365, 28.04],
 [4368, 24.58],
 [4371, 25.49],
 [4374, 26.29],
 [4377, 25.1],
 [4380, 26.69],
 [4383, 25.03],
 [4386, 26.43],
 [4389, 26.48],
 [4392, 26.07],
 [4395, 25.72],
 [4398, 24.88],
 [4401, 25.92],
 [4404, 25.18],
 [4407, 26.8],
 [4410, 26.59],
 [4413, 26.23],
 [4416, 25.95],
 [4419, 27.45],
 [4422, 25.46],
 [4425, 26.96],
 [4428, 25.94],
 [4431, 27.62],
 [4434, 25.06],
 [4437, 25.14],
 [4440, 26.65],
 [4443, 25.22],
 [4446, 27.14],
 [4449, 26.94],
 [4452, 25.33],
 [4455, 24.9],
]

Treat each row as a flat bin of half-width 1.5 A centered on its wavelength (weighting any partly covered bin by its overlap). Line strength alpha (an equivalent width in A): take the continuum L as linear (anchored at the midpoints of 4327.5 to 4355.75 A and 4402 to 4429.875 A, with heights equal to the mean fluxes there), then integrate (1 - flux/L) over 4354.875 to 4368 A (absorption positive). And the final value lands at -1.4 A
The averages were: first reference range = 23.4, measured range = 26.8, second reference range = 26.3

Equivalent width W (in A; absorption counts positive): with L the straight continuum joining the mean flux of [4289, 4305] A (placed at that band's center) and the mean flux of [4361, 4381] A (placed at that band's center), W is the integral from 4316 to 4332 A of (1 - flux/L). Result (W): 0.15 A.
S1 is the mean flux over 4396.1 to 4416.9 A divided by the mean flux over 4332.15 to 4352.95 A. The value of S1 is 1.1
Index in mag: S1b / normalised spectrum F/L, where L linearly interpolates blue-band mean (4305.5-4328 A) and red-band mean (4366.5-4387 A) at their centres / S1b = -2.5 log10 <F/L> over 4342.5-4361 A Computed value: 0.00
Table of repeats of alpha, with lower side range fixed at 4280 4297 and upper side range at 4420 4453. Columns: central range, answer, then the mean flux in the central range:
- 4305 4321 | 0.65 A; 24.6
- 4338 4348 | 2.24 A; 20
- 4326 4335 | 0.18 A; 25.2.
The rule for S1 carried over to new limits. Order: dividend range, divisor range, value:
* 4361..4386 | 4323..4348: 1.14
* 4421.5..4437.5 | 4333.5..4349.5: 1.20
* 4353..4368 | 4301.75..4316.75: 1.09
